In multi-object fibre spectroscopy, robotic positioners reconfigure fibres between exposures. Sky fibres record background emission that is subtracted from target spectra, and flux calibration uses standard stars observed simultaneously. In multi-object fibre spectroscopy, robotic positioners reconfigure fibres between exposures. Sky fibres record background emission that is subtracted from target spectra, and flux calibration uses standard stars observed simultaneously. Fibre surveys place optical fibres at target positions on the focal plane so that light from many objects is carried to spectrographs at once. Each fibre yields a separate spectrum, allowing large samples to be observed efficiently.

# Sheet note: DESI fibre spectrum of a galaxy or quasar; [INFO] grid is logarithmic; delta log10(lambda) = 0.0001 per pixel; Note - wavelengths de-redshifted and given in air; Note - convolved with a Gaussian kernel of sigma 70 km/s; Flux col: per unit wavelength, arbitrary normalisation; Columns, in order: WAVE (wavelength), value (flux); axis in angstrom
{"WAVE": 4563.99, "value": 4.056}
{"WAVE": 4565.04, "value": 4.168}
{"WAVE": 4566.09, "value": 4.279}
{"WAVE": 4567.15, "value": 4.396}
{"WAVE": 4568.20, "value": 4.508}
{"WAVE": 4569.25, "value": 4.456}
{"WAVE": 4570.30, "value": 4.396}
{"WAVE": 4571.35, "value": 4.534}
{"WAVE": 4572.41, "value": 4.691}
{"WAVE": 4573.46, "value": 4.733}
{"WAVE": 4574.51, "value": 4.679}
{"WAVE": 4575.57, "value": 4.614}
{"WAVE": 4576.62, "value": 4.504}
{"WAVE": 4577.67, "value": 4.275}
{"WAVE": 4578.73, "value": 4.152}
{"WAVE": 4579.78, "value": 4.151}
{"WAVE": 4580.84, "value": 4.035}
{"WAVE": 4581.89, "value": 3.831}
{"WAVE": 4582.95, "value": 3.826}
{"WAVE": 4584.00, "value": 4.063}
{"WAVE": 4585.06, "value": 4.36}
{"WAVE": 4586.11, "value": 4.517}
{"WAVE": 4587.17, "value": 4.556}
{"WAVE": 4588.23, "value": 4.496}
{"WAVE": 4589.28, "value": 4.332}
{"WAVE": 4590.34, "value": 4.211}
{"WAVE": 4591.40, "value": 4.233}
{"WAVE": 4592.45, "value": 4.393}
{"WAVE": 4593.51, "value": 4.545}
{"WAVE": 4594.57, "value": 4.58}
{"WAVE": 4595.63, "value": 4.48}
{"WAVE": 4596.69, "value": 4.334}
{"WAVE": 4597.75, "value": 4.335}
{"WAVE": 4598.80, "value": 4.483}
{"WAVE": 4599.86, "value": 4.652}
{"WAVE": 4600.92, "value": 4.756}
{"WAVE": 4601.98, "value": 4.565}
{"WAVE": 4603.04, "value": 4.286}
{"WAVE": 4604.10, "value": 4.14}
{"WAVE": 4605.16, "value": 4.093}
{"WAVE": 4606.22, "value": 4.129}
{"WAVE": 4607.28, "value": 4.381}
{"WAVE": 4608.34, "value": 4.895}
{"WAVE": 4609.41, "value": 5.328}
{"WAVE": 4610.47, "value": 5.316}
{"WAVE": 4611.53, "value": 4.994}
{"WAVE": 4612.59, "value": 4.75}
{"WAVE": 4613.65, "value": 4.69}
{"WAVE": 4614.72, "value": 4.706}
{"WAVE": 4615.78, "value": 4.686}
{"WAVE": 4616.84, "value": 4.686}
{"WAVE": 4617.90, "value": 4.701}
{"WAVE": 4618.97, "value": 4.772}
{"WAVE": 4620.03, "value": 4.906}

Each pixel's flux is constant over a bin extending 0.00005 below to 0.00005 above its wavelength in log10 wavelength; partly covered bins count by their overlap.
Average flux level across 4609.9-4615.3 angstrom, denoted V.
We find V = 4.89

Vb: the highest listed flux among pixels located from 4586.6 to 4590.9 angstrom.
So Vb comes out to 4.556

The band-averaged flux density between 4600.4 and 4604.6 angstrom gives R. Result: 4.44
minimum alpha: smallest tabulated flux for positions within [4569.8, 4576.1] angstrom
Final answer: 4.396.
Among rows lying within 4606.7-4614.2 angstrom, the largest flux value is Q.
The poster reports 5.328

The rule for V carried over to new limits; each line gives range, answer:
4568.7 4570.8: 4.44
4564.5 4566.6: 4.23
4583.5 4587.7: 4.37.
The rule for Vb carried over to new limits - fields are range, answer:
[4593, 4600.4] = 4.652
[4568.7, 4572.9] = 4.691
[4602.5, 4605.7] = 4.286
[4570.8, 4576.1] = 4.733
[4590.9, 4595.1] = 4.58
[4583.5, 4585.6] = 4.36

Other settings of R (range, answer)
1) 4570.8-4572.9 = 4.6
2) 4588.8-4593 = 4.29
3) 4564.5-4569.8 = 4.36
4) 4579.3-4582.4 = 4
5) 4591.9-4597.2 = 4.46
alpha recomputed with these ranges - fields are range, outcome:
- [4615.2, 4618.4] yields 4.686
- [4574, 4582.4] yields 3.831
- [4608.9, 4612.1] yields 4.994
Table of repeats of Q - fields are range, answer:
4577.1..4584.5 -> 4.275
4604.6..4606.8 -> 4.129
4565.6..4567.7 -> 4.396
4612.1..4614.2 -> 4.75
